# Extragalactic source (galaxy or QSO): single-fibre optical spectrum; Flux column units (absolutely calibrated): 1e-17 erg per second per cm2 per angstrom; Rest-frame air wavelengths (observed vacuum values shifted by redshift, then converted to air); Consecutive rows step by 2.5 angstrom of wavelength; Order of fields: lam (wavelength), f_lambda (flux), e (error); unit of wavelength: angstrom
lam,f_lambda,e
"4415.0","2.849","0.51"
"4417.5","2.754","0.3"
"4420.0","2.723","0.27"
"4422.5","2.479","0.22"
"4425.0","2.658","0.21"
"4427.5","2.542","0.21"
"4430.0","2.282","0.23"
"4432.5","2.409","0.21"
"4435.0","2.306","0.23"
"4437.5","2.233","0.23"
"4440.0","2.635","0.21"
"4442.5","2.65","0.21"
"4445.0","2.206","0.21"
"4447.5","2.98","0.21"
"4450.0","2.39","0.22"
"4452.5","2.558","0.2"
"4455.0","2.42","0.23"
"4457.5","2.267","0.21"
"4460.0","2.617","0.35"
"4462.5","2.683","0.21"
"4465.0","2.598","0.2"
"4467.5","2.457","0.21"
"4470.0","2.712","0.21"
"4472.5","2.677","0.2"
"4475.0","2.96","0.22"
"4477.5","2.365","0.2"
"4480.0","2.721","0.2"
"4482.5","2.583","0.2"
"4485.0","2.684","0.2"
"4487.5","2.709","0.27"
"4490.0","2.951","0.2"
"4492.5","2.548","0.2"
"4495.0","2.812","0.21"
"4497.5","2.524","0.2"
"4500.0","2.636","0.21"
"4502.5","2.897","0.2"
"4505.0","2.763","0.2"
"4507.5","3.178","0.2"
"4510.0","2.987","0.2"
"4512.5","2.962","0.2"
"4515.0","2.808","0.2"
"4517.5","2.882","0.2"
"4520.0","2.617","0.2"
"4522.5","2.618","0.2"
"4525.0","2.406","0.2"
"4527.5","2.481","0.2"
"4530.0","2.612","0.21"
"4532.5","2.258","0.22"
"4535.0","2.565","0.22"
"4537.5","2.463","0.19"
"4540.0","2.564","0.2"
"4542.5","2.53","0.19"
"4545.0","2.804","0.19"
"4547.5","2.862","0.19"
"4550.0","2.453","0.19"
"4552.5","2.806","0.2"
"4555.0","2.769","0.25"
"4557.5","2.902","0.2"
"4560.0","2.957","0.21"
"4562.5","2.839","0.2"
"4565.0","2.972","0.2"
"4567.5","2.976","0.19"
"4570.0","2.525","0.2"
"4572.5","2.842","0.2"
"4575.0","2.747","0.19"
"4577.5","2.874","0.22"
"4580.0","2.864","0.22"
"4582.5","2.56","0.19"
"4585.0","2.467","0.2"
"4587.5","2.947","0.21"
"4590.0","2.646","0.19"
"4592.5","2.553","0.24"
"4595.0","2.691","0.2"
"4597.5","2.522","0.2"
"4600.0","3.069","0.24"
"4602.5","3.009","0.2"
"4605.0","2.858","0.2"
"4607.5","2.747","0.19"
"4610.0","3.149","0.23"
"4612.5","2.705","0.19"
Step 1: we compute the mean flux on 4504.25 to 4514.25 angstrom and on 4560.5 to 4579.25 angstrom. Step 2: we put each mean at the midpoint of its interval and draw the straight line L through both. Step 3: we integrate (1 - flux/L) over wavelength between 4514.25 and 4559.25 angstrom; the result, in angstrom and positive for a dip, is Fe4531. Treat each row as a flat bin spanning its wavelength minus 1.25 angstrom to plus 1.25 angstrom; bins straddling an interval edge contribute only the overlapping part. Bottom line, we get 4.2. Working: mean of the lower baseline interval 2.97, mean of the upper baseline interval 2.83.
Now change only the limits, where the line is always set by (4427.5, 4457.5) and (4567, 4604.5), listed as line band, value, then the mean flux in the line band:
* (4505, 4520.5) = -1.8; 2.91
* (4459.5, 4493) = -1.9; 2.67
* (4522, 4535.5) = 0.8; 2.48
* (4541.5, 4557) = -0.2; 2.72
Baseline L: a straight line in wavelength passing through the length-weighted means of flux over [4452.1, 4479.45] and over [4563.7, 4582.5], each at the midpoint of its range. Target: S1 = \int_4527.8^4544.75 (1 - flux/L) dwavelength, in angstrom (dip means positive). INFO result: 1.34 angstrom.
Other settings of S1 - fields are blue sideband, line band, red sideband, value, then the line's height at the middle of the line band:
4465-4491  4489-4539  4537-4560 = -0.1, 2.69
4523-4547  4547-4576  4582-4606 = -2.0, 2.62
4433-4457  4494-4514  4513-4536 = -2.2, 2.57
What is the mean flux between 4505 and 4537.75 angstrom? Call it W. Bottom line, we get 2.69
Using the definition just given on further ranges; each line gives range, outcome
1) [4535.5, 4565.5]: 2.73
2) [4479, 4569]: 2.72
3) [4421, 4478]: 2.53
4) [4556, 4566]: 2.91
